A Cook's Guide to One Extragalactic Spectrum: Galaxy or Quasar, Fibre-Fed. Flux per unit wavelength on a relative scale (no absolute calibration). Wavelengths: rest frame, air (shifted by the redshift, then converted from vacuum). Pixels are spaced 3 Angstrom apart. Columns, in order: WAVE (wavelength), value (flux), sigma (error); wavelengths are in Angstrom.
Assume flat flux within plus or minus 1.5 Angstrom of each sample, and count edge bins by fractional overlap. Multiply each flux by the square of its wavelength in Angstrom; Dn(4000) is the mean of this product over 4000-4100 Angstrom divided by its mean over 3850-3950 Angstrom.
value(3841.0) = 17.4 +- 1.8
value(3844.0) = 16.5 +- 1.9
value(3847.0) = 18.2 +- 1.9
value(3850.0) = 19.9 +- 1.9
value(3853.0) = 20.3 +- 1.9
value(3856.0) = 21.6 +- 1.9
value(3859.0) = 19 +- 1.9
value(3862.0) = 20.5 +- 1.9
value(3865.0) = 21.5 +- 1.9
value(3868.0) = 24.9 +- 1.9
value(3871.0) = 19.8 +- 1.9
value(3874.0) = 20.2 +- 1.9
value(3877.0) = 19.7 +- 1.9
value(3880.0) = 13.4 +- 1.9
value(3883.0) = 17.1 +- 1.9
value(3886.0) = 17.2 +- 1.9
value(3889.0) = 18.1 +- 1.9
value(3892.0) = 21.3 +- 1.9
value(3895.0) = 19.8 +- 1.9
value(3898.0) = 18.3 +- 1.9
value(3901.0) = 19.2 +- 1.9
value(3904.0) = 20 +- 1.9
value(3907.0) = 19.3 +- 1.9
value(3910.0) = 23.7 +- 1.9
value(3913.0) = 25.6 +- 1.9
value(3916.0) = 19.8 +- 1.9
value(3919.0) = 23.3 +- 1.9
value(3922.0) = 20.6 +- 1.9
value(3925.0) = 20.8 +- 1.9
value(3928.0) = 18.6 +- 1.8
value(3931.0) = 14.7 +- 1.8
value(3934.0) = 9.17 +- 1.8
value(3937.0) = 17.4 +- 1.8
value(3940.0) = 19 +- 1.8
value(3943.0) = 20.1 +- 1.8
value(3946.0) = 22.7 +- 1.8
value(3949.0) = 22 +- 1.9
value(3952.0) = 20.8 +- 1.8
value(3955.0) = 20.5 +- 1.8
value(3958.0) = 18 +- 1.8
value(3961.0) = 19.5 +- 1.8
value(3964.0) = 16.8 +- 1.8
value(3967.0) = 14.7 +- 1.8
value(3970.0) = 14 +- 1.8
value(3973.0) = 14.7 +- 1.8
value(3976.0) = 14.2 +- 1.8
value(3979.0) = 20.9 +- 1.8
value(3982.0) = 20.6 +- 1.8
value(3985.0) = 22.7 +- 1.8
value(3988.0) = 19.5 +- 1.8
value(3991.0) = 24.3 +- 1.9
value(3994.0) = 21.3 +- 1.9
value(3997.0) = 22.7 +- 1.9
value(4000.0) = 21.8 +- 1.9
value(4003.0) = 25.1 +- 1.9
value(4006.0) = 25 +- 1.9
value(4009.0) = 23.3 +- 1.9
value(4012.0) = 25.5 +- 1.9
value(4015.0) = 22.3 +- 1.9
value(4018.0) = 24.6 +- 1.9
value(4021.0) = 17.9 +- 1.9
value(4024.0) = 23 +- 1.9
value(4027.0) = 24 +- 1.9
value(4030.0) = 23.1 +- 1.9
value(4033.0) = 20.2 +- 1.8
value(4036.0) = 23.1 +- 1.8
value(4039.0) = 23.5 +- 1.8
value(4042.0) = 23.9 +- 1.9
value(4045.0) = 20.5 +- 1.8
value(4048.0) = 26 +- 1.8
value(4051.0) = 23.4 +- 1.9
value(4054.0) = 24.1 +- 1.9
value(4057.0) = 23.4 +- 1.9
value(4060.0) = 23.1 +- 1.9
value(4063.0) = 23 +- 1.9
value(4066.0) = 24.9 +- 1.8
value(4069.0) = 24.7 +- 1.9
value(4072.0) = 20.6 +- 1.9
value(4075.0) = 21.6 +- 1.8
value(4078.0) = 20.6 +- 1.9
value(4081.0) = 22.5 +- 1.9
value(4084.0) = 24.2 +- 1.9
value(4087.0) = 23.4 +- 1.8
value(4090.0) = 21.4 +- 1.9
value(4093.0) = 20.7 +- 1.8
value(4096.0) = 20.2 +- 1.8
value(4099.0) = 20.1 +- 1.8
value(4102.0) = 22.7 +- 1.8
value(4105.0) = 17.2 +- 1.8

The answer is 1.25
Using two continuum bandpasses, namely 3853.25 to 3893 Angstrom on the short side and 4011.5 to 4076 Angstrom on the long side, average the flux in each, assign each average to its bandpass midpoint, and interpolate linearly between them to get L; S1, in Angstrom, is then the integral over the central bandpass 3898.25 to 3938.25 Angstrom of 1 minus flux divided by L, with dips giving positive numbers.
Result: 2.1 Angstrom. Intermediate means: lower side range 19.6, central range 19.4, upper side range 23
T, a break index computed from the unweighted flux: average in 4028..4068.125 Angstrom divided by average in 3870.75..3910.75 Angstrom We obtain 1.2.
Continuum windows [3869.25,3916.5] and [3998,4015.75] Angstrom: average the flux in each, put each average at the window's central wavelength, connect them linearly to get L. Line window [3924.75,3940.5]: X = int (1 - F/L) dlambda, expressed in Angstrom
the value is 3.7 Angstrom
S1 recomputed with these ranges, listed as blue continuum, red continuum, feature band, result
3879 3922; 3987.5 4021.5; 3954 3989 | 6.5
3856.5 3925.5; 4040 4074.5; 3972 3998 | 2.2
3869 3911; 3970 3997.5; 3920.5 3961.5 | 1.2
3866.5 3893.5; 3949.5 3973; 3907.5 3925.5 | -3.6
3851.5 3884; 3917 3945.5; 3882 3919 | -2.1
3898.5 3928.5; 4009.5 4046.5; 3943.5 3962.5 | 0.9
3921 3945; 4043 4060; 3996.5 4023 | -2.2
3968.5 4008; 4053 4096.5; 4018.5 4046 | -0.8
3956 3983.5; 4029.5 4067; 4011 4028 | -1.5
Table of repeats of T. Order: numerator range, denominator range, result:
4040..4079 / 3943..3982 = 1.26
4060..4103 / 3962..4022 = 1.08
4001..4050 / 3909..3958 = 1.17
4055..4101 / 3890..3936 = 1.14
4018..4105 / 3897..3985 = 1.18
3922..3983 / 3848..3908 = 0.92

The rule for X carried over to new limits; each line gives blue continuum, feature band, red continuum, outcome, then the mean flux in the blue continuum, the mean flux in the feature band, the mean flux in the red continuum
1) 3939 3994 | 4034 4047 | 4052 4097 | -0.8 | 19.2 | 22.8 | 22.6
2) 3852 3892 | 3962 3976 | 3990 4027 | 4.4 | 19.5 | 15.1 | 23.1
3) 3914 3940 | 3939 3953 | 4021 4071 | -1.4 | 18.2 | 21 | 23.2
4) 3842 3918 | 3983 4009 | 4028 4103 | -1.5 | 19.8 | 22.8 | 22.6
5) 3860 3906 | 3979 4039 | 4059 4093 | -3.1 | 19.4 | 22.6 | 22.6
